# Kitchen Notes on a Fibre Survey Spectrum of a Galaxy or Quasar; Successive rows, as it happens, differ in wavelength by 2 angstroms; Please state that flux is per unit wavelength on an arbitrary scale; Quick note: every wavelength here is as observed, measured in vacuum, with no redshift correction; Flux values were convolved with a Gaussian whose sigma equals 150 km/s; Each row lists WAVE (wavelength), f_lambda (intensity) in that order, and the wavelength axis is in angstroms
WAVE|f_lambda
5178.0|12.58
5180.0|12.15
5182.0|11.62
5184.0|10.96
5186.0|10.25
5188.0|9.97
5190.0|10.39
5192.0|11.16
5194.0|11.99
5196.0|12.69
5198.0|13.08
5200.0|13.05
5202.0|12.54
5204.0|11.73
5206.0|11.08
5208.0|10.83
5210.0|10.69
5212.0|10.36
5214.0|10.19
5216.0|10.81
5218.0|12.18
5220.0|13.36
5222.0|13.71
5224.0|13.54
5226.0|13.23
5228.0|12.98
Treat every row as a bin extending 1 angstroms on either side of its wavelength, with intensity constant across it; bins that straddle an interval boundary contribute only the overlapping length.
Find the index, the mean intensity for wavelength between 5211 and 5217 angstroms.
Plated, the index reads 10.5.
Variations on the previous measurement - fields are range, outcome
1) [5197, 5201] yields 13.1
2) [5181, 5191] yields 10.6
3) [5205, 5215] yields 10.6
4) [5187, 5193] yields 10.5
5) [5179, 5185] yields 11.6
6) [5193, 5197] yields 12.3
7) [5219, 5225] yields 13.5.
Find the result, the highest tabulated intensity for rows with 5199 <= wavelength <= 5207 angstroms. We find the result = 13.05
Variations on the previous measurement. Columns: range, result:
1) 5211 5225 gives 13.71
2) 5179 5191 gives 12.15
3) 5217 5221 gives 13.36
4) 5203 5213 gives 11.73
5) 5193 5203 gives 13.08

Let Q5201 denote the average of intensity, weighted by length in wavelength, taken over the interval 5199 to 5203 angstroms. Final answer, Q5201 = 12.8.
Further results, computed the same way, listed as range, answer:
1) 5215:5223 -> 12.5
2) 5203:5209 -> 11.2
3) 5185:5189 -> 10.1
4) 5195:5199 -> 12.9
